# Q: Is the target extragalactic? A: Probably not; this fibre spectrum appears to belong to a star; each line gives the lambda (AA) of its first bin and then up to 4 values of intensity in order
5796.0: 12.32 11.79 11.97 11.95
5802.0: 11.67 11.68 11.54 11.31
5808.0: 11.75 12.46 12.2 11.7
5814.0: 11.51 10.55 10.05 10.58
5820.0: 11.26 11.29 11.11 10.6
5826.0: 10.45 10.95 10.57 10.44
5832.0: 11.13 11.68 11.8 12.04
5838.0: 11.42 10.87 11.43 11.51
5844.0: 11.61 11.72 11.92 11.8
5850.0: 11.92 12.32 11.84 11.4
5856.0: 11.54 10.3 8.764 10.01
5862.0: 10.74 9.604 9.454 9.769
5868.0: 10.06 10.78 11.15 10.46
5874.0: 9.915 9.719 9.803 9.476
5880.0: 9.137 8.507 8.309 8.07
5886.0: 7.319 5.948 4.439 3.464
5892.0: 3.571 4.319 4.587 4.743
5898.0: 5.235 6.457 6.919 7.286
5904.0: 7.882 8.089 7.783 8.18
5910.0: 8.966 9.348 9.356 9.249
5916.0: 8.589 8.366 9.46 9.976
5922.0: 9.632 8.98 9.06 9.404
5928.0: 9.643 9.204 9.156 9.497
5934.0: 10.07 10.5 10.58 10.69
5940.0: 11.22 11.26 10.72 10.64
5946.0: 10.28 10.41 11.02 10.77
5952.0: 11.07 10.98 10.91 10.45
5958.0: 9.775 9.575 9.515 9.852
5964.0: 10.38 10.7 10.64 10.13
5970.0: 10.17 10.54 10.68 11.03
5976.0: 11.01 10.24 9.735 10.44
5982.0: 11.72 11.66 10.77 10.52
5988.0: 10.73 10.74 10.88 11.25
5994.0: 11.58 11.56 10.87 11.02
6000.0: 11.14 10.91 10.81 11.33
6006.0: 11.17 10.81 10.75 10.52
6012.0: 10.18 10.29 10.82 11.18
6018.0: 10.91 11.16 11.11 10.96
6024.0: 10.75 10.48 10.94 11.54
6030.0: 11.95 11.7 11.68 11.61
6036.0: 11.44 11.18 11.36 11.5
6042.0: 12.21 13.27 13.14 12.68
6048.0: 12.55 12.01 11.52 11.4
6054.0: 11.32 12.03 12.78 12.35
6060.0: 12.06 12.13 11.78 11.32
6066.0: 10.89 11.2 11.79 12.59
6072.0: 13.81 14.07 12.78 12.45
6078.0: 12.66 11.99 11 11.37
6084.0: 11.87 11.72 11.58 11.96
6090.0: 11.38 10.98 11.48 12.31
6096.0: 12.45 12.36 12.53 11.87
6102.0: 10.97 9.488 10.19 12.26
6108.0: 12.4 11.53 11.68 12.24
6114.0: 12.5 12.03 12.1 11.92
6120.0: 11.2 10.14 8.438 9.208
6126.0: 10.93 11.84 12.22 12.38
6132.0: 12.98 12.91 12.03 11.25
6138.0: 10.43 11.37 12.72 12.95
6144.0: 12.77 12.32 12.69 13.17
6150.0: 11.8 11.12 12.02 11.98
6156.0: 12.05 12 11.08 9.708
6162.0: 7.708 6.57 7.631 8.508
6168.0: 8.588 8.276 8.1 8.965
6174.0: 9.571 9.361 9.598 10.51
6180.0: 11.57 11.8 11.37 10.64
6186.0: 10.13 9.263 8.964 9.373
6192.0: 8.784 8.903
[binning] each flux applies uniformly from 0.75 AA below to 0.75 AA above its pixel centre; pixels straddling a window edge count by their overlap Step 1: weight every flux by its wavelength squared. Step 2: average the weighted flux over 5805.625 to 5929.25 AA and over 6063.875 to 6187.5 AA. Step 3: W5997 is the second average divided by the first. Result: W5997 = 1.3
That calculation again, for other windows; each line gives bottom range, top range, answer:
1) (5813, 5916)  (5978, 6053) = 1.25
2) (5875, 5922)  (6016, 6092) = 1.65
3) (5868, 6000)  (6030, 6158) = 1.33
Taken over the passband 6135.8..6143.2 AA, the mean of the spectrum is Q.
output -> 11.7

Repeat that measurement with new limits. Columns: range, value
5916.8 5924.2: 9.29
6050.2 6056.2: 11.6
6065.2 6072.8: 12.1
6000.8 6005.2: 11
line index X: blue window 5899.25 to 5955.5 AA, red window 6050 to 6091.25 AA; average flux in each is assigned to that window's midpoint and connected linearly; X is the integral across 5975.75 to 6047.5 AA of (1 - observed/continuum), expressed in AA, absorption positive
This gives -1.3 AA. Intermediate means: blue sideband 9.54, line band 11.2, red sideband 12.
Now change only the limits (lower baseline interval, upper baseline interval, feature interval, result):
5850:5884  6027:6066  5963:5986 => 1.1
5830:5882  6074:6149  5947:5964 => 1.2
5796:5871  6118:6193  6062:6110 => -4.8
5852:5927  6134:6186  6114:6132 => -1.6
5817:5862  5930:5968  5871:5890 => 4.2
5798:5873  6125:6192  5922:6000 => 3.6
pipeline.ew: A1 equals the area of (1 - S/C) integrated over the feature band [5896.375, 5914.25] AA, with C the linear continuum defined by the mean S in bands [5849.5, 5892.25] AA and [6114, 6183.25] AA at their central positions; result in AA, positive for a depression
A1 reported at 3.4 AA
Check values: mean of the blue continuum 9.28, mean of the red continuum 10.9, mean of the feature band 7.67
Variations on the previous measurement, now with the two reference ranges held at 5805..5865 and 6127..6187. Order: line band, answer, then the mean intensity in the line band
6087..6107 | -1.2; 11.5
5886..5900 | 7.9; 4.86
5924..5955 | 2.1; 10.3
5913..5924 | 1.9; 9.2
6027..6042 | -0.8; 11.6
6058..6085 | -2.9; 12.1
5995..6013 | 0.2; 10.9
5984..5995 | 0.1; 11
